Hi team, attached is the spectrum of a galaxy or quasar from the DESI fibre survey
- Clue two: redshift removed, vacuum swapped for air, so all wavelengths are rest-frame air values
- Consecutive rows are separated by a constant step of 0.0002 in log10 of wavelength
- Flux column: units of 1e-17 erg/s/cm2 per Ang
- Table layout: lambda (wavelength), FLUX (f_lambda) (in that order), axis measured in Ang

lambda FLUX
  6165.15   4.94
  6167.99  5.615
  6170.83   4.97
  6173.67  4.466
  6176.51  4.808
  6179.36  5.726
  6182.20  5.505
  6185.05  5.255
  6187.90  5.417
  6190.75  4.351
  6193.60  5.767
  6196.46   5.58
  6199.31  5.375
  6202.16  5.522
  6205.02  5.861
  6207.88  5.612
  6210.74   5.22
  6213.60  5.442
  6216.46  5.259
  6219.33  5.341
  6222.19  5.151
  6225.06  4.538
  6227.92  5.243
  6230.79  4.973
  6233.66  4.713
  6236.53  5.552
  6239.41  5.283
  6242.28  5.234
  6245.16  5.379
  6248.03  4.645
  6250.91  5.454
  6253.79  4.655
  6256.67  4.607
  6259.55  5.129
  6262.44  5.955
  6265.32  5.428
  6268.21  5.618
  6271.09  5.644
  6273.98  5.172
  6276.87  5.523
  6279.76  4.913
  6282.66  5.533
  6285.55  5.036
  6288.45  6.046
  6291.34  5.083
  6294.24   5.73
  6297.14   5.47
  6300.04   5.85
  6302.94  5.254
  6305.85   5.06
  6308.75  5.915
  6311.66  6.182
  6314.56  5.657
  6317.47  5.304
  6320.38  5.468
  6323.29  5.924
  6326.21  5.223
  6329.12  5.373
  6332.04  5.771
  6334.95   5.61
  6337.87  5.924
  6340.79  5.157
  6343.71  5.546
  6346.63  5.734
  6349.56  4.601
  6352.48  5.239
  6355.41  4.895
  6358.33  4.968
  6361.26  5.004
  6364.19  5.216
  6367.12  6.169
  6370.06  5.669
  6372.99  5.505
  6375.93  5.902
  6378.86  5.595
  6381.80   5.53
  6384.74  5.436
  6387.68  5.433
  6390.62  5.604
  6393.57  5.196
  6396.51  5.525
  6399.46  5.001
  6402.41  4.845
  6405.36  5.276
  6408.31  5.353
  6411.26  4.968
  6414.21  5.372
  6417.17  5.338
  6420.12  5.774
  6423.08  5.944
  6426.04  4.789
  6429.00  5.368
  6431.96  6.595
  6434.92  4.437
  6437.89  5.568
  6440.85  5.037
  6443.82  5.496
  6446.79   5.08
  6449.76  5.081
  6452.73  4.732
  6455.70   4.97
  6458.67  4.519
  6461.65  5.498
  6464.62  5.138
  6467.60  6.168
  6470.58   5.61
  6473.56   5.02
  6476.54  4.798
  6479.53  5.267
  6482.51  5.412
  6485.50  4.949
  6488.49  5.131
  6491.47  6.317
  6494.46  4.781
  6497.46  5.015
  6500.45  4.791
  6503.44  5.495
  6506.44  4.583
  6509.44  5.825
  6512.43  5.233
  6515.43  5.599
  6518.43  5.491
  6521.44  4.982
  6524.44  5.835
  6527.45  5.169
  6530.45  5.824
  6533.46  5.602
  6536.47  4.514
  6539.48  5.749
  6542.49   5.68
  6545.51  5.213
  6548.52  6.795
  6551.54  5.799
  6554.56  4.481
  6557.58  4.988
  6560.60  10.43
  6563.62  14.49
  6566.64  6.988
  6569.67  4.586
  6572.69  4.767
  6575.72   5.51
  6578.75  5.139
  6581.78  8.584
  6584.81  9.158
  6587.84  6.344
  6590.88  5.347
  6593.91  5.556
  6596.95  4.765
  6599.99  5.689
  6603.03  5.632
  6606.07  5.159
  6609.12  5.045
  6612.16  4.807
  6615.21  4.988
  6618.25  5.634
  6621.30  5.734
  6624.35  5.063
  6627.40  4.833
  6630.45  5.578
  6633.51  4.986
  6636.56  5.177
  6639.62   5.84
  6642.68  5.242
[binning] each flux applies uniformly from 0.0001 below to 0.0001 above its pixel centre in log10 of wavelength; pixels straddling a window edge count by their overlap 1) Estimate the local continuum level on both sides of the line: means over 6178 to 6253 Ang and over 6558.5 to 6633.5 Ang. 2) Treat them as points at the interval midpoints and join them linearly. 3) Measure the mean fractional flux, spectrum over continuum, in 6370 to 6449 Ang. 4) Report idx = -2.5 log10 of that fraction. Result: 0.07 mag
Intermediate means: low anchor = 5.28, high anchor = 6.2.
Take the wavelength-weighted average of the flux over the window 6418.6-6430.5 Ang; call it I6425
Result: 5.47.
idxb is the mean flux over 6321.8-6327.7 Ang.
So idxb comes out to 5.57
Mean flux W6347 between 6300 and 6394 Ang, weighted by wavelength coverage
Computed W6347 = 5.48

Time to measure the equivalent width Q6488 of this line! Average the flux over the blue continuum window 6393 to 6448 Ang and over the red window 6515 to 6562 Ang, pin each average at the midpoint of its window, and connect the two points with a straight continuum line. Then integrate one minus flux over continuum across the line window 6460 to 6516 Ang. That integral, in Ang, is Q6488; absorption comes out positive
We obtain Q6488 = 2.8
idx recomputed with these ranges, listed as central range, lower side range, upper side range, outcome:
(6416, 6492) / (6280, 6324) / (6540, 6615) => 0.124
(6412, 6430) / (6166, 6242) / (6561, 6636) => 0.056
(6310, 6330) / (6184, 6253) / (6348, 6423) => -0.058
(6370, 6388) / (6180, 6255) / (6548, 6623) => 0.019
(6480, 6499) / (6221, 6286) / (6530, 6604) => 0.149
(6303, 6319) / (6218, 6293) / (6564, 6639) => -0.055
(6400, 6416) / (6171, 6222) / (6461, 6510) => 0.026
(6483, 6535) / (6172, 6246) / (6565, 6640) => 0.044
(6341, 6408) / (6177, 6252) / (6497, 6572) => 0.053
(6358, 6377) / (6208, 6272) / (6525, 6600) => 0.025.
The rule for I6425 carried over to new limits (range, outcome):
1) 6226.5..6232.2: 5.11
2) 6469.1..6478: 5.14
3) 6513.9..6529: 5.42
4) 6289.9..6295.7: 5.4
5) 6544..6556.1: 5.57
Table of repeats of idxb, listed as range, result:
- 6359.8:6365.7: 5.12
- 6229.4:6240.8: 5.13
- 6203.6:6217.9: 5.48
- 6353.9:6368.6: 5.25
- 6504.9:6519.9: 5.35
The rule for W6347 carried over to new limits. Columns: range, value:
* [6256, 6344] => 5.49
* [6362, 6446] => 5.42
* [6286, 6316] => 5.61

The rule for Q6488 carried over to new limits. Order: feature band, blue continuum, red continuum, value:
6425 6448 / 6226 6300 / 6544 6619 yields 1.97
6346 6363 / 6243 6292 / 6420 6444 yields 1.00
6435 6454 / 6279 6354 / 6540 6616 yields 2.40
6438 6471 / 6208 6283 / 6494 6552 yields 0.88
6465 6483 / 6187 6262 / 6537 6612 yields 1.83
